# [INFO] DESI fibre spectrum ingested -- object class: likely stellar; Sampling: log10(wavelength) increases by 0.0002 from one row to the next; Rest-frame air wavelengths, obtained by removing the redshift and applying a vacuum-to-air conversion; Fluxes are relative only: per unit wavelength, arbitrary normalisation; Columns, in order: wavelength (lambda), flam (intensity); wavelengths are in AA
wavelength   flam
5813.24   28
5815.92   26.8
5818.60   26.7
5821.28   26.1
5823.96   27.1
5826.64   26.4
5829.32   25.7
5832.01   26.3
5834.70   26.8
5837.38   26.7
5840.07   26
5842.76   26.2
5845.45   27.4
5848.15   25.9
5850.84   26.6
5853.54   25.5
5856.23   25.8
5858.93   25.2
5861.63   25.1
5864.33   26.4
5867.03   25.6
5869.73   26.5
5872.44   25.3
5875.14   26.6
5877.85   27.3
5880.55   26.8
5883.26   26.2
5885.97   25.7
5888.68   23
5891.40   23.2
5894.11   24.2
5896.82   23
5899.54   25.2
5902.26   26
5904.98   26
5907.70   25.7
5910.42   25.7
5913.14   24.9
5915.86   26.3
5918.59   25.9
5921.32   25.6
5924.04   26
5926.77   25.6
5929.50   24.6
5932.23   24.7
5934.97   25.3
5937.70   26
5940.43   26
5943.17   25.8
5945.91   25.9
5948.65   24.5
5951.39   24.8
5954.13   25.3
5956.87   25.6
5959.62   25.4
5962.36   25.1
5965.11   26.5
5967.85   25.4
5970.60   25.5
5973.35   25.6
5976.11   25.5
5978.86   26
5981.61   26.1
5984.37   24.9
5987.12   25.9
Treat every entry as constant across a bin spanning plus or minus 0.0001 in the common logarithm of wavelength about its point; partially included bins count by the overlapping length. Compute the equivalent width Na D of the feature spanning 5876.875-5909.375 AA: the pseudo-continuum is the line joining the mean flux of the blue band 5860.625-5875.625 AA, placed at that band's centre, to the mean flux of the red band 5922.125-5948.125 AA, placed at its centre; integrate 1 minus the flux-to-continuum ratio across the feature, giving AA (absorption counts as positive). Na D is 0.7 AA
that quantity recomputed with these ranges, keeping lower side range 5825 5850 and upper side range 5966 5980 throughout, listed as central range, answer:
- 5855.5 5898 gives 1.3 AA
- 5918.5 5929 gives 0.1 AA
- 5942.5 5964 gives 0.4 AA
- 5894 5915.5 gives 0.7 AA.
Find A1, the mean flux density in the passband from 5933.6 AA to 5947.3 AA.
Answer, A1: 25.8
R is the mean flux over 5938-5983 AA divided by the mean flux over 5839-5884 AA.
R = 0.98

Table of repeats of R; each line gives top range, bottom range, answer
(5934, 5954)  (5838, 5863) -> 0.98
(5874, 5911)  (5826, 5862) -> 0.97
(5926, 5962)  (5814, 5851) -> 0.96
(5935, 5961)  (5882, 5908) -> 1.03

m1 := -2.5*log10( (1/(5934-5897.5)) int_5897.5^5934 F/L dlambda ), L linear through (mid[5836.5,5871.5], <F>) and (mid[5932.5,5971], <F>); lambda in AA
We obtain 0.01 mag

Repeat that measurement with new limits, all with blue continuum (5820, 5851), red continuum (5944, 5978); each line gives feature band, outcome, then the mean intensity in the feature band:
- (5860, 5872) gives 0.015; 25.8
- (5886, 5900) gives 0.094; 23.8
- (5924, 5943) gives 0.009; 25.4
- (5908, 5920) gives 0.005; 25.7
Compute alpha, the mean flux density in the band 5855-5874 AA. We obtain 25.7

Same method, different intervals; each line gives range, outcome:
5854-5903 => 25.4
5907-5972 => 25.5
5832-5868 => 26.1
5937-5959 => 25.5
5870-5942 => 25.4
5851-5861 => 25.6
